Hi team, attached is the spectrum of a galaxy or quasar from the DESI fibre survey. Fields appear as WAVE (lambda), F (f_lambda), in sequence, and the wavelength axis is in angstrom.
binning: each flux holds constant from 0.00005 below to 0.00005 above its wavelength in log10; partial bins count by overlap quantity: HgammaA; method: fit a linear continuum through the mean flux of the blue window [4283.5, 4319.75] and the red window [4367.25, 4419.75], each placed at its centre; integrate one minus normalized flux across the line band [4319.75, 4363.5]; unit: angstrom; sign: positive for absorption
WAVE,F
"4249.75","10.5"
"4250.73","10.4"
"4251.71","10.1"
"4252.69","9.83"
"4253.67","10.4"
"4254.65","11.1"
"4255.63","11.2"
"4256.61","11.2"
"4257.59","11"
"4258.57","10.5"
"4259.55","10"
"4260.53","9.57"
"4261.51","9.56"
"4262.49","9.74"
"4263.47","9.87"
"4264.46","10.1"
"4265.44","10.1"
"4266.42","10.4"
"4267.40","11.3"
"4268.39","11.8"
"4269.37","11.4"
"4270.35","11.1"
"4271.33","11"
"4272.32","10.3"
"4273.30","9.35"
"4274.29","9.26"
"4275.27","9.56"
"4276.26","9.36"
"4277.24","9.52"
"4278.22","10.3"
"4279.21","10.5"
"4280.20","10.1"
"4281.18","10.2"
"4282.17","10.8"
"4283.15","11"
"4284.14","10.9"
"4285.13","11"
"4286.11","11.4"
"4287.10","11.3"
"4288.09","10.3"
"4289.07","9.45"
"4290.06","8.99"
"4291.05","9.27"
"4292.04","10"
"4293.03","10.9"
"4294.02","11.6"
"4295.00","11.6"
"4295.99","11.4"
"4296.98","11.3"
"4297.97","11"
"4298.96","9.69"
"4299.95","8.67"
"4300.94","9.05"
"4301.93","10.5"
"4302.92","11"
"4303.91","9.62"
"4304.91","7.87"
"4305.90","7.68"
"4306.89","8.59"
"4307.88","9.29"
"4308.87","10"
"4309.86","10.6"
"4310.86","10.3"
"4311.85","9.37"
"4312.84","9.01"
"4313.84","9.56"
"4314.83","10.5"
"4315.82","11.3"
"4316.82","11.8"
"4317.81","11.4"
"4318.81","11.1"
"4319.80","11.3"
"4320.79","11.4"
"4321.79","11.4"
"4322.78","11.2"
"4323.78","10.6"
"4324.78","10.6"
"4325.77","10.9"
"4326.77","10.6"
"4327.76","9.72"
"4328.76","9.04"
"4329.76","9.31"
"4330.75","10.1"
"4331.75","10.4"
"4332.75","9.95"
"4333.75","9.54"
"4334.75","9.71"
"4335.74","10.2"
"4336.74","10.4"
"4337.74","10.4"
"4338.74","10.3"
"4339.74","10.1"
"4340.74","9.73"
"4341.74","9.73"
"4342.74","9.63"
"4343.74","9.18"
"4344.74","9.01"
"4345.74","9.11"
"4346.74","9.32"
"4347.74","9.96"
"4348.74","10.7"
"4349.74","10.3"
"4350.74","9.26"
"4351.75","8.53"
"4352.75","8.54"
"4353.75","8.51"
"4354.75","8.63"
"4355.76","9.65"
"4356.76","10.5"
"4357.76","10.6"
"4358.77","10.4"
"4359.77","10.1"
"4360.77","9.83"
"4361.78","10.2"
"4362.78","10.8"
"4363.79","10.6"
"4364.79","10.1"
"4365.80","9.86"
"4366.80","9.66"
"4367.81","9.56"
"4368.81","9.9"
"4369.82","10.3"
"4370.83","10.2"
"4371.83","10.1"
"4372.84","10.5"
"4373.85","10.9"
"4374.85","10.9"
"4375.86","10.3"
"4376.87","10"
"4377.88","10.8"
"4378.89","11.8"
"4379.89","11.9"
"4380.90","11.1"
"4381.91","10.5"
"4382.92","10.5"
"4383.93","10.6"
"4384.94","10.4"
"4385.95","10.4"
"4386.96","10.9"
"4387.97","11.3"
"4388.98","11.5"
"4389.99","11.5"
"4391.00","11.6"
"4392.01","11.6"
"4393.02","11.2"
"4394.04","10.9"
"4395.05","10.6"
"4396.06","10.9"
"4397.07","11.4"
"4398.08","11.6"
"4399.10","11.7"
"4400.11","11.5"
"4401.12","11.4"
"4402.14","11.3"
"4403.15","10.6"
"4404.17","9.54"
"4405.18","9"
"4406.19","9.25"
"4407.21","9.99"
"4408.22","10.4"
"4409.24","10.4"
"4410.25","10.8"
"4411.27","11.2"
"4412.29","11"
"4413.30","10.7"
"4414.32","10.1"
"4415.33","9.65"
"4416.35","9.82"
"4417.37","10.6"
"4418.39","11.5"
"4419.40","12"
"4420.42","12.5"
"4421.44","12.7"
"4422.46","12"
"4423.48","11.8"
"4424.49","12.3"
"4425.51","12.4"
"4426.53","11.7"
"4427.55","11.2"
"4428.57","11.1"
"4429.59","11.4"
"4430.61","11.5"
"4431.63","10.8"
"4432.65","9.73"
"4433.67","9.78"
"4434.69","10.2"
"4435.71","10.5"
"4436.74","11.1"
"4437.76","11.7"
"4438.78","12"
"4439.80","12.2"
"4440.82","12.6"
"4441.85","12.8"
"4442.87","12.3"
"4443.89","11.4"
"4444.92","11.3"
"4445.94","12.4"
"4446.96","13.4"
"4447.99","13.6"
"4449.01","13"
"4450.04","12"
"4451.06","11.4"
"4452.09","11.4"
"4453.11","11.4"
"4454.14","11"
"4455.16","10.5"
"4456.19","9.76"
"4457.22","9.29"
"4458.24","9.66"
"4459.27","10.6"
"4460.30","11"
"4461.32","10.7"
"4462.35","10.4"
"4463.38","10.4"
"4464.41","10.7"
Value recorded 1.94 angstrom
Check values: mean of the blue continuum 10.2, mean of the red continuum 10.7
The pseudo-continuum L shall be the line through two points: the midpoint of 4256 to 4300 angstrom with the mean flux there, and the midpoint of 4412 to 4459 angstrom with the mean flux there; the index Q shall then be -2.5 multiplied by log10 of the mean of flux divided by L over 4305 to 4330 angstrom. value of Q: 0.04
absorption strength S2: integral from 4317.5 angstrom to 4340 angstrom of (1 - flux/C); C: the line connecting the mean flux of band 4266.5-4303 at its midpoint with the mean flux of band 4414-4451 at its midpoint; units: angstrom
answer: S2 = 0.8 angstrom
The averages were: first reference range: 10.4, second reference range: 11.6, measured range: 10.4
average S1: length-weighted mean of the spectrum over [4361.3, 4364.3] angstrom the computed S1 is 10.5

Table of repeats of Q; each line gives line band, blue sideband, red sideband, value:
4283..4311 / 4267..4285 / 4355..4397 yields 0.04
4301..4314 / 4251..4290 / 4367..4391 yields 0.11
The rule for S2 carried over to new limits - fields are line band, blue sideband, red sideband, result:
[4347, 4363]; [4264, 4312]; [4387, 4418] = 1.2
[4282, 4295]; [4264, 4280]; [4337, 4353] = -0.5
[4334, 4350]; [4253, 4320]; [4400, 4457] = 1.2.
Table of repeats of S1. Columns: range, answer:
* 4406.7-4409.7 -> 10.3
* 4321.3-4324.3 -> 11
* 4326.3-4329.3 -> 9.77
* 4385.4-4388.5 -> 10.9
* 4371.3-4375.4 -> 10.6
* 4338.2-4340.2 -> 10.2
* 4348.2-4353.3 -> 9.46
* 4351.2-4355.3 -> 8.55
